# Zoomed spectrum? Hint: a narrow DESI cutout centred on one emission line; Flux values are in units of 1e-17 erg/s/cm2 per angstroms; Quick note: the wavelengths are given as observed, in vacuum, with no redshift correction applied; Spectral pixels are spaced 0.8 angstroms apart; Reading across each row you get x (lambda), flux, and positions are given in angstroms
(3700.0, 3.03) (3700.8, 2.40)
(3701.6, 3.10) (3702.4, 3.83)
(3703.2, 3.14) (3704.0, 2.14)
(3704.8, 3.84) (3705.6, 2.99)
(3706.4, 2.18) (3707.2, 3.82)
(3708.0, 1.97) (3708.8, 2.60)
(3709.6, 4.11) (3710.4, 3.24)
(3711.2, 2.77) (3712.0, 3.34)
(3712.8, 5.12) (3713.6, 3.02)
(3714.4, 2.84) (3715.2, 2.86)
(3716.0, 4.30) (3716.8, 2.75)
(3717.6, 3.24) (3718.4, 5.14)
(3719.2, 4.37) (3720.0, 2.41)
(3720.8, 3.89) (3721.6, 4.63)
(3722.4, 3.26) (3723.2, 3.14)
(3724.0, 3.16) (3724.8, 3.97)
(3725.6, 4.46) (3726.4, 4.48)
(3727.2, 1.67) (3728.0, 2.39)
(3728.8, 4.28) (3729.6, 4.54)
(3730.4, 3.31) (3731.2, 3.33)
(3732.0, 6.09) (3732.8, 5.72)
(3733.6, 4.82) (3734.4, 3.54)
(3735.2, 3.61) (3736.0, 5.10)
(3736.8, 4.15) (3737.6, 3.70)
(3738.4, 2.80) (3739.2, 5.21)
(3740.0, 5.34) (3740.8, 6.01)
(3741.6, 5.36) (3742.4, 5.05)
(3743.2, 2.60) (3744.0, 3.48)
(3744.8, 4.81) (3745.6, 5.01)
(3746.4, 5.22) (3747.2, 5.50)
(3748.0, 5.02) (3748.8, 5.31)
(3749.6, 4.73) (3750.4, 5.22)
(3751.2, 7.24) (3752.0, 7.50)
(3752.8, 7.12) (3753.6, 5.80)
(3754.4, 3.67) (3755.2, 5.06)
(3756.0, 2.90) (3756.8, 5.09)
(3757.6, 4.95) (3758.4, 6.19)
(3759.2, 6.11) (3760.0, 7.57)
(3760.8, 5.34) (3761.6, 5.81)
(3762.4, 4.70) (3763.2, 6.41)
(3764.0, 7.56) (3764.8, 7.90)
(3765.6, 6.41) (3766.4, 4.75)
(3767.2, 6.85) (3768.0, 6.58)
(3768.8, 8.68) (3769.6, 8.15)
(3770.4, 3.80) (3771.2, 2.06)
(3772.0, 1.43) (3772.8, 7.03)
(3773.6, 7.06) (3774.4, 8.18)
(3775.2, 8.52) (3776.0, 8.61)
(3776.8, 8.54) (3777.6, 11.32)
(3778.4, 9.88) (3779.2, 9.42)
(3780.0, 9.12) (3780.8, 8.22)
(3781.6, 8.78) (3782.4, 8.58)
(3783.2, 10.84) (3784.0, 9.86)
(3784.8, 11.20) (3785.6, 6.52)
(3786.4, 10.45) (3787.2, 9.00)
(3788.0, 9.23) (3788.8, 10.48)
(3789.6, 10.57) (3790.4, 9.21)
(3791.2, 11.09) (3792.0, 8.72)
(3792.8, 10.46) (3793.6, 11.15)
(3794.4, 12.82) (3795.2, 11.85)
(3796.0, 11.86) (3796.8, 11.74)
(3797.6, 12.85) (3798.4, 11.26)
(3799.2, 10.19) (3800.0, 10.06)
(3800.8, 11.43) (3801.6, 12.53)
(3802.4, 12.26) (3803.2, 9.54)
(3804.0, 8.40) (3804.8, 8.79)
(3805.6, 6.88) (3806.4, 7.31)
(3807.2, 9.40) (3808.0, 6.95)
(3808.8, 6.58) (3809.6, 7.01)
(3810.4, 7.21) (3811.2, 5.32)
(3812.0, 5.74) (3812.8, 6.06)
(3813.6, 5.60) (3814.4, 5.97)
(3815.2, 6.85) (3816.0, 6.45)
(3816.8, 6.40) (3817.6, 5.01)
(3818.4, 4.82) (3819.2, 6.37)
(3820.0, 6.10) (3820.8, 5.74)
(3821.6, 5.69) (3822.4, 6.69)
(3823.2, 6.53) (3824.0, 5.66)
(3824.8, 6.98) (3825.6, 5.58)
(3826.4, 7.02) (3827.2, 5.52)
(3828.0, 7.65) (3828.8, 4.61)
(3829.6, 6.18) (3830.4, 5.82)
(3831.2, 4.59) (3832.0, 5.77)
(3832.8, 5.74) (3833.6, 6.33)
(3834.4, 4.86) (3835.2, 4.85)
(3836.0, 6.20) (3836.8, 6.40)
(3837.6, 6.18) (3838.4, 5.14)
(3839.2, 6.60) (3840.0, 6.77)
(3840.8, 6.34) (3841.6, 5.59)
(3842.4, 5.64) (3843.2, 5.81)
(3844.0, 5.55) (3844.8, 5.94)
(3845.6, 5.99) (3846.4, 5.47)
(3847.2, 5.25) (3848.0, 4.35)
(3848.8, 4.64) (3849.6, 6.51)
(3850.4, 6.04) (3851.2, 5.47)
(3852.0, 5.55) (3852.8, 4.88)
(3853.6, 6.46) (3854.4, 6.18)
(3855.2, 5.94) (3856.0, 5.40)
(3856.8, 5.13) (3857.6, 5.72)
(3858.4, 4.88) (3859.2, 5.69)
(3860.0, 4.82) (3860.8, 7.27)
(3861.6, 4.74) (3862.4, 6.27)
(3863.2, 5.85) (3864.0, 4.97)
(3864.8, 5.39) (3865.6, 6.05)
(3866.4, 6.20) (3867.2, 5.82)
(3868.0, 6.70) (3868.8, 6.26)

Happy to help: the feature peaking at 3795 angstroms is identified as Ly-alpha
